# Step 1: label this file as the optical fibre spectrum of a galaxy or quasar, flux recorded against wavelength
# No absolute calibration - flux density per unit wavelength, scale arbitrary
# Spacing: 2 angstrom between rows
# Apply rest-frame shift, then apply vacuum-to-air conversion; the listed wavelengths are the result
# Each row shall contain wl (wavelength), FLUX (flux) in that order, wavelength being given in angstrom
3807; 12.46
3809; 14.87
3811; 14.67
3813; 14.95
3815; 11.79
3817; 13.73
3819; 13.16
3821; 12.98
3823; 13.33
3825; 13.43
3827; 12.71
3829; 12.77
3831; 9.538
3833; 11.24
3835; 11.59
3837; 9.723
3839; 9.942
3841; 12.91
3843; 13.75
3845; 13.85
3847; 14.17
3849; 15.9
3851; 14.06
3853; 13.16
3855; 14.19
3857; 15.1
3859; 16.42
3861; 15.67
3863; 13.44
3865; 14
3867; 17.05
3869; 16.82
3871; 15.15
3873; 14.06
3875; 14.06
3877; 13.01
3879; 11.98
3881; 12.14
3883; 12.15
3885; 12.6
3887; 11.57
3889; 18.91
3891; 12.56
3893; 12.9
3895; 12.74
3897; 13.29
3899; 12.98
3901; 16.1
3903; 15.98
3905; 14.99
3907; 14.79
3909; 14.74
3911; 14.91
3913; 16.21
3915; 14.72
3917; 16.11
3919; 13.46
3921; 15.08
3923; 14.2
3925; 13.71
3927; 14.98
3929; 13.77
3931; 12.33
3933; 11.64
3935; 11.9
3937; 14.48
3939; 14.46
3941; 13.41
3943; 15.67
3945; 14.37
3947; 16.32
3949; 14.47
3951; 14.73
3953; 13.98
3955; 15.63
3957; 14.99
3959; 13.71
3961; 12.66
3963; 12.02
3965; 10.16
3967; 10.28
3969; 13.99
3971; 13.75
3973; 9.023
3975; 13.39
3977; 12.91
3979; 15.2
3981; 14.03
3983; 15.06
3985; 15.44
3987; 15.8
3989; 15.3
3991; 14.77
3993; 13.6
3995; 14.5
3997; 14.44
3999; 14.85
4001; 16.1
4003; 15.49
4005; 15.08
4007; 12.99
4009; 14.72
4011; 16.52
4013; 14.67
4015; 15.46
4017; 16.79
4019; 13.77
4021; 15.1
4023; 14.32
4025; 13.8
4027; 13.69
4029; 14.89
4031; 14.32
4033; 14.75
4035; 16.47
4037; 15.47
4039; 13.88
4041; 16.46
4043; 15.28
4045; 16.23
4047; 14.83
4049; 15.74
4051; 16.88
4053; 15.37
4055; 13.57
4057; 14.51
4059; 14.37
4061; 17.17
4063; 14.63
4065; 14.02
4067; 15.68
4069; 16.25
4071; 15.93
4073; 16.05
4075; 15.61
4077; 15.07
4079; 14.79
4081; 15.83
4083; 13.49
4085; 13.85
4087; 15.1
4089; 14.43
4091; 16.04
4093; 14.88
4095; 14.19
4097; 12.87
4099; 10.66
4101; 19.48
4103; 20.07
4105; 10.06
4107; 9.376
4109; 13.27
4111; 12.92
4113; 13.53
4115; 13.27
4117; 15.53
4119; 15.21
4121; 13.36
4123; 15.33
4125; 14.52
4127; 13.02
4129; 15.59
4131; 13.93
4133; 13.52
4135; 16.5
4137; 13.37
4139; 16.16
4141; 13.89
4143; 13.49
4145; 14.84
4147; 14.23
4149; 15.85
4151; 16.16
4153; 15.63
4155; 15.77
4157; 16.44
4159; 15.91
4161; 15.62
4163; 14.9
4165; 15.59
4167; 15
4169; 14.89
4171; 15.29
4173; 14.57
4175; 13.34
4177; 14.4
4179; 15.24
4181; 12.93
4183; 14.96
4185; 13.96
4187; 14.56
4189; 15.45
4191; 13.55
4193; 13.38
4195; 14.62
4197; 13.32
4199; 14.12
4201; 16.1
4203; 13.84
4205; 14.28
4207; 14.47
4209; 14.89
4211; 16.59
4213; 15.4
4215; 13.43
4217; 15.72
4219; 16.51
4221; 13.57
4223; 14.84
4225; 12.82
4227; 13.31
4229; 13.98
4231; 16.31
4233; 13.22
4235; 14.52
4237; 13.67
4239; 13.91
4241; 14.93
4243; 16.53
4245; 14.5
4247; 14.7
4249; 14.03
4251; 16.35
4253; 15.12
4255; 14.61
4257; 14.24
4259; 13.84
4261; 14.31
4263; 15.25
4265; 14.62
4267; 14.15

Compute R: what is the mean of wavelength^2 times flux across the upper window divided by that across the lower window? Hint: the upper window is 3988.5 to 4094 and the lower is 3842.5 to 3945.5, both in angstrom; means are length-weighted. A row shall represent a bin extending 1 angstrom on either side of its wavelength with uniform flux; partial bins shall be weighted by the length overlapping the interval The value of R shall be 1.14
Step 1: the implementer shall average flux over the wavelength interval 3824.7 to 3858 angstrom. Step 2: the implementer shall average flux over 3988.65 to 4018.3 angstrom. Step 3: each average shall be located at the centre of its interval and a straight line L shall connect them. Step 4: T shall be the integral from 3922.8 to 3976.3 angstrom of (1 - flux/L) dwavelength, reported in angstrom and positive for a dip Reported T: 3.0 angstrom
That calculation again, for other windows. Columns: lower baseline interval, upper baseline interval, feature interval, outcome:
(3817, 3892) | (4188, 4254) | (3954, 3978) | 1.9 angstrom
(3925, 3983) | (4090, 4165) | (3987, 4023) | -2.9 angstrom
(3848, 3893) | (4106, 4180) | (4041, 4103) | -3.0 angstrom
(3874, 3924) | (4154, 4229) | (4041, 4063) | -1.5 angstrom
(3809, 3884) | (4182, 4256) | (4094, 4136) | 0.5 angstrom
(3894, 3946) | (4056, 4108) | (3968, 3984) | 1.1 angstrom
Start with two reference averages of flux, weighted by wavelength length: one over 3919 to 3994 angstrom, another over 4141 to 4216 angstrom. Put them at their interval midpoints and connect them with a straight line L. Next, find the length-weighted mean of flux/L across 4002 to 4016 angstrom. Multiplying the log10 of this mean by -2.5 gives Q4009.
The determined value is -0.07 mag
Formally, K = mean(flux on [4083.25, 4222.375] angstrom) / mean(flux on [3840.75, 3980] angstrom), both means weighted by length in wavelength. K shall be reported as 1.04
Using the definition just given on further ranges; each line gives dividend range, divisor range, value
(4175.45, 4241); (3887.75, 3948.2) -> 1.00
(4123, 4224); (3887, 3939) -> 1.04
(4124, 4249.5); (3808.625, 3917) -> 1.06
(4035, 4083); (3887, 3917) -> 1.05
